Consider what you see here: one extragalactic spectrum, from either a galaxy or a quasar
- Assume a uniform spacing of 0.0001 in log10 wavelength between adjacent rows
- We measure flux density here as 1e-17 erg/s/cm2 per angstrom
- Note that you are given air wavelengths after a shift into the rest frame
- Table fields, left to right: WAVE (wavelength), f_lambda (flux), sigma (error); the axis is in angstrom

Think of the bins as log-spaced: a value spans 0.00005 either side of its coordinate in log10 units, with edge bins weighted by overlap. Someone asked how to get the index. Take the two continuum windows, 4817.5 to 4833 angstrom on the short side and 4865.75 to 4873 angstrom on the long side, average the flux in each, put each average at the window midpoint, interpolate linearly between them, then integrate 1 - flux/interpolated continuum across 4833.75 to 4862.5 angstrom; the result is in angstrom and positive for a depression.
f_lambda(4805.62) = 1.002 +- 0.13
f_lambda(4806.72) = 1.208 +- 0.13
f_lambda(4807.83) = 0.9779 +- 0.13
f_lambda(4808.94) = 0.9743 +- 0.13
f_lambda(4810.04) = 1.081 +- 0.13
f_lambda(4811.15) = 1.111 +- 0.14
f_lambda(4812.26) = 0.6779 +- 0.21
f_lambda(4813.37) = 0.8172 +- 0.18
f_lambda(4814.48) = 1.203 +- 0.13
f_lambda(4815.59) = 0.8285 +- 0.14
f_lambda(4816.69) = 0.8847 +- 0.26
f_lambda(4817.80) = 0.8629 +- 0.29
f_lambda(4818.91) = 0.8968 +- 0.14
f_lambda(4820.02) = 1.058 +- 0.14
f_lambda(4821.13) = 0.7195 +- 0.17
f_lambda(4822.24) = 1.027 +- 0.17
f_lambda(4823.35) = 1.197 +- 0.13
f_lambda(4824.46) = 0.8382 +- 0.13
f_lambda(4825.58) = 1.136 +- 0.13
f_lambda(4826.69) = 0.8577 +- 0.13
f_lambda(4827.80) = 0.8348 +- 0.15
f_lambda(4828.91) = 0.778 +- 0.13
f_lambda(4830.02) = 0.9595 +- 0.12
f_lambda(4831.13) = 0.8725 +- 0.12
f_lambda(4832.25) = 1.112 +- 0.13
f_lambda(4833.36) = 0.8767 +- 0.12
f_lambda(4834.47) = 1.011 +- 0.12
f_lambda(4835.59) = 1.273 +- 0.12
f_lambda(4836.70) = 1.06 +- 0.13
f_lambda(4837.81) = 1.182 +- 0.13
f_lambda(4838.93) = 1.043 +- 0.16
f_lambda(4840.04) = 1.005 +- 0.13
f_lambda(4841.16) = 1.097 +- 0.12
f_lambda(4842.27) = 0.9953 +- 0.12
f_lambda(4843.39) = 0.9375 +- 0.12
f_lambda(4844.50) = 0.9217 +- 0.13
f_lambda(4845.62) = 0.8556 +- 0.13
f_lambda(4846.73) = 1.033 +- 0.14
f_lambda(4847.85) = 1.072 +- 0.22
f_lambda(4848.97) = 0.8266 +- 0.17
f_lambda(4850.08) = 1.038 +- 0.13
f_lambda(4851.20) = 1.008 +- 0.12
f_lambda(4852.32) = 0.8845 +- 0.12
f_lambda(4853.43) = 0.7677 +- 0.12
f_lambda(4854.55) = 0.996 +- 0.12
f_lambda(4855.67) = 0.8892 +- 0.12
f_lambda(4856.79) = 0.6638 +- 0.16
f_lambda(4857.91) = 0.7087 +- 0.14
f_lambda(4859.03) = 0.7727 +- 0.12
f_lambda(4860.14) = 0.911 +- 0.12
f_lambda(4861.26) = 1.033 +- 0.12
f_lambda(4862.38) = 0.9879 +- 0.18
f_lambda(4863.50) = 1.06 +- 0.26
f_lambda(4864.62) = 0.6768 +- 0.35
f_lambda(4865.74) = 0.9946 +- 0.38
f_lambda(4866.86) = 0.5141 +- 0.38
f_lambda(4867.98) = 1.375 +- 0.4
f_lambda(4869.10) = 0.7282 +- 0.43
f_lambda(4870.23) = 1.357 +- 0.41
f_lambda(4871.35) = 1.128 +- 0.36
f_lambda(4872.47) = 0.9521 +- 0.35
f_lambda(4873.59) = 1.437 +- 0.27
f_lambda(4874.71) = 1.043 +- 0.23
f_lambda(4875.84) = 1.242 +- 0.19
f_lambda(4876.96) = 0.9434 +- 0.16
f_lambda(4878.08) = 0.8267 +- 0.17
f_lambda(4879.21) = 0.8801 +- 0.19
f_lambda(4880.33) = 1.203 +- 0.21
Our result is 0.4 angstrom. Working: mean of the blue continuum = 0.939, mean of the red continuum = 1.01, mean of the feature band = 0.96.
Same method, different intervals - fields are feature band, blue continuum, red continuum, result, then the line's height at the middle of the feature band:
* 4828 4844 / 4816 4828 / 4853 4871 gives -1.4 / 0.928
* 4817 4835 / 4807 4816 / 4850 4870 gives 0.1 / 0.945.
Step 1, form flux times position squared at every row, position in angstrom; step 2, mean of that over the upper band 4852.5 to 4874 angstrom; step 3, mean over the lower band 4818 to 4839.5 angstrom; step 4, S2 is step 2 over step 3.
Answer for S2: 1.0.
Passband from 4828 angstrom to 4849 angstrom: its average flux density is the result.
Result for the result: 0.997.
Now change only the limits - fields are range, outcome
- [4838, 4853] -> 0.981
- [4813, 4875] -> 0.964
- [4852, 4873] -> 0.916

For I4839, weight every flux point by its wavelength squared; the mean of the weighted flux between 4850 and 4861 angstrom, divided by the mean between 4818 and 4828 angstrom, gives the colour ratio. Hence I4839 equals 0.92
